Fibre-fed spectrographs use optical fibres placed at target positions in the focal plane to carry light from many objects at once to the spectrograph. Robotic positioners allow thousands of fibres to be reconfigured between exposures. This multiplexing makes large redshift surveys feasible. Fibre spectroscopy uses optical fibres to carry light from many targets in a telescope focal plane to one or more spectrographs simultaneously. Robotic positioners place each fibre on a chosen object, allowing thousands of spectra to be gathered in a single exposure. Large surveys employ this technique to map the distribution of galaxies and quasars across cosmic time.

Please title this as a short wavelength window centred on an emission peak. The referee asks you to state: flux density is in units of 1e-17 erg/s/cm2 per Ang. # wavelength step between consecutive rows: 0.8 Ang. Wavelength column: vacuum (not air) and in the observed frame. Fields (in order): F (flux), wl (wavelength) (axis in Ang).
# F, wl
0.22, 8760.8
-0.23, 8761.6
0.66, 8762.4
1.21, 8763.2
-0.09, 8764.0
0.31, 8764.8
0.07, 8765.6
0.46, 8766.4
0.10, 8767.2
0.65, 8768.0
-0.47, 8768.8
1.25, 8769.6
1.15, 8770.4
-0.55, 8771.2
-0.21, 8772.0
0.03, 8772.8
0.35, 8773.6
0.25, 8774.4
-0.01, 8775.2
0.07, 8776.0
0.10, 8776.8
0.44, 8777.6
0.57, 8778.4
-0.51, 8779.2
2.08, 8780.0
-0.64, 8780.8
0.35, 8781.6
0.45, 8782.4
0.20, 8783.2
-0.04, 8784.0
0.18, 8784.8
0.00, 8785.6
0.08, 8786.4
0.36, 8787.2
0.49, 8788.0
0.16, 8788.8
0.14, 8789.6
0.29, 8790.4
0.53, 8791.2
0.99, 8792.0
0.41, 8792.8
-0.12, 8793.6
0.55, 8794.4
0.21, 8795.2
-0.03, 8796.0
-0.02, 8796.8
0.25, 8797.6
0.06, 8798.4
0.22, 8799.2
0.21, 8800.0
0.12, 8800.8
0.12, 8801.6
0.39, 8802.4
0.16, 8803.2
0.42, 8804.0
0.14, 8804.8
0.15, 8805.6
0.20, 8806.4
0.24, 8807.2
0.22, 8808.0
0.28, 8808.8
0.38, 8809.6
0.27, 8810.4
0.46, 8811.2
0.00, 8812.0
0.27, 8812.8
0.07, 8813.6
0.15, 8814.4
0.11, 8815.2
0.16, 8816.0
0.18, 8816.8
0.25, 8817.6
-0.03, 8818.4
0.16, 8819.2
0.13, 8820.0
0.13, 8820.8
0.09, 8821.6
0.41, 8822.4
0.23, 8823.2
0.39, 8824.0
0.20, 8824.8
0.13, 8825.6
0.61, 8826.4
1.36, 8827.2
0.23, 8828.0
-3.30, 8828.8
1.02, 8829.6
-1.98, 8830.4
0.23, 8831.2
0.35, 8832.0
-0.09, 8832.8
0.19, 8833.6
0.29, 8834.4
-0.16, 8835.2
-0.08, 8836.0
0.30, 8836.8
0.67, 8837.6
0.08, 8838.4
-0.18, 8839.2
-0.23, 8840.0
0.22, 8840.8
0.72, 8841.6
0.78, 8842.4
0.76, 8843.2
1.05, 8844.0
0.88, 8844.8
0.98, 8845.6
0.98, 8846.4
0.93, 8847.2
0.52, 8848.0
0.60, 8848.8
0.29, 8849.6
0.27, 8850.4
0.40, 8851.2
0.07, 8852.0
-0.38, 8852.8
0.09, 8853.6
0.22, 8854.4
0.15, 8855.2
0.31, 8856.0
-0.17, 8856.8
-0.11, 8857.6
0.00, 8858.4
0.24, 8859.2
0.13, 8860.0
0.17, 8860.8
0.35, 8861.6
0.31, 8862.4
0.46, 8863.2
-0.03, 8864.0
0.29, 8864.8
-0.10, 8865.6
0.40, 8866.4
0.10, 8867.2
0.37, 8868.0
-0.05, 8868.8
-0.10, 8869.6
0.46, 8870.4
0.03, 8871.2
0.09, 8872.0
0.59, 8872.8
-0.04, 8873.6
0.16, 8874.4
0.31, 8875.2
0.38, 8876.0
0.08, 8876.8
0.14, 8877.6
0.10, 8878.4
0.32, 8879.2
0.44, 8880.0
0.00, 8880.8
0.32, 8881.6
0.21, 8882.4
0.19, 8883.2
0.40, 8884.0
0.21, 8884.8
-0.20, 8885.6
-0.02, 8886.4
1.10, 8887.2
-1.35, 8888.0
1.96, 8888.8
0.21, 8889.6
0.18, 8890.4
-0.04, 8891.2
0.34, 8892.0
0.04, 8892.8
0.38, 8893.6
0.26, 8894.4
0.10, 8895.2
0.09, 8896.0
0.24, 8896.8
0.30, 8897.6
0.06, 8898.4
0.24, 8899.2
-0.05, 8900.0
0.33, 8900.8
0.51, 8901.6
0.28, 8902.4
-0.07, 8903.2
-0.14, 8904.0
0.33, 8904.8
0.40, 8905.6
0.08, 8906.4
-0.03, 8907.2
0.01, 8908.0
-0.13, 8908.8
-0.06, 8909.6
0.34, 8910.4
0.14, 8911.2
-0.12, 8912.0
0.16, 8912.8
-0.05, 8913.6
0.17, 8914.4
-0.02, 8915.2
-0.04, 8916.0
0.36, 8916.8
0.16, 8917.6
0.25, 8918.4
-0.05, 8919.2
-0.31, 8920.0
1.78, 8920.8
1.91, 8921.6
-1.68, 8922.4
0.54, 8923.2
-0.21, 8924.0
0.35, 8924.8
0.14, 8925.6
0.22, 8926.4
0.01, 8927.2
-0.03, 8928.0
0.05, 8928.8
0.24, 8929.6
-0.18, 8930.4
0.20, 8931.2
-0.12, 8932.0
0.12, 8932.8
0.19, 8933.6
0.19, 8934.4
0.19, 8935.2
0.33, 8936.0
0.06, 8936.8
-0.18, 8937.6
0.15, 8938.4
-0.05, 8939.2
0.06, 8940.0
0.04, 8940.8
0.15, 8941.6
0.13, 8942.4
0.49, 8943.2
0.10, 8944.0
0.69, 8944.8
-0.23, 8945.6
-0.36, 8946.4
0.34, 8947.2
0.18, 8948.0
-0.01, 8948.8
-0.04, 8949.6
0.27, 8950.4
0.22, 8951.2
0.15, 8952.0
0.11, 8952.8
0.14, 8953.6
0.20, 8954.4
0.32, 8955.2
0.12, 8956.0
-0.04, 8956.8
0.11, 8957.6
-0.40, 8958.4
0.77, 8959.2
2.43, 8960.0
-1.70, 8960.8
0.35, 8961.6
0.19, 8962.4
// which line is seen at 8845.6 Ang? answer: H-beta 4861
